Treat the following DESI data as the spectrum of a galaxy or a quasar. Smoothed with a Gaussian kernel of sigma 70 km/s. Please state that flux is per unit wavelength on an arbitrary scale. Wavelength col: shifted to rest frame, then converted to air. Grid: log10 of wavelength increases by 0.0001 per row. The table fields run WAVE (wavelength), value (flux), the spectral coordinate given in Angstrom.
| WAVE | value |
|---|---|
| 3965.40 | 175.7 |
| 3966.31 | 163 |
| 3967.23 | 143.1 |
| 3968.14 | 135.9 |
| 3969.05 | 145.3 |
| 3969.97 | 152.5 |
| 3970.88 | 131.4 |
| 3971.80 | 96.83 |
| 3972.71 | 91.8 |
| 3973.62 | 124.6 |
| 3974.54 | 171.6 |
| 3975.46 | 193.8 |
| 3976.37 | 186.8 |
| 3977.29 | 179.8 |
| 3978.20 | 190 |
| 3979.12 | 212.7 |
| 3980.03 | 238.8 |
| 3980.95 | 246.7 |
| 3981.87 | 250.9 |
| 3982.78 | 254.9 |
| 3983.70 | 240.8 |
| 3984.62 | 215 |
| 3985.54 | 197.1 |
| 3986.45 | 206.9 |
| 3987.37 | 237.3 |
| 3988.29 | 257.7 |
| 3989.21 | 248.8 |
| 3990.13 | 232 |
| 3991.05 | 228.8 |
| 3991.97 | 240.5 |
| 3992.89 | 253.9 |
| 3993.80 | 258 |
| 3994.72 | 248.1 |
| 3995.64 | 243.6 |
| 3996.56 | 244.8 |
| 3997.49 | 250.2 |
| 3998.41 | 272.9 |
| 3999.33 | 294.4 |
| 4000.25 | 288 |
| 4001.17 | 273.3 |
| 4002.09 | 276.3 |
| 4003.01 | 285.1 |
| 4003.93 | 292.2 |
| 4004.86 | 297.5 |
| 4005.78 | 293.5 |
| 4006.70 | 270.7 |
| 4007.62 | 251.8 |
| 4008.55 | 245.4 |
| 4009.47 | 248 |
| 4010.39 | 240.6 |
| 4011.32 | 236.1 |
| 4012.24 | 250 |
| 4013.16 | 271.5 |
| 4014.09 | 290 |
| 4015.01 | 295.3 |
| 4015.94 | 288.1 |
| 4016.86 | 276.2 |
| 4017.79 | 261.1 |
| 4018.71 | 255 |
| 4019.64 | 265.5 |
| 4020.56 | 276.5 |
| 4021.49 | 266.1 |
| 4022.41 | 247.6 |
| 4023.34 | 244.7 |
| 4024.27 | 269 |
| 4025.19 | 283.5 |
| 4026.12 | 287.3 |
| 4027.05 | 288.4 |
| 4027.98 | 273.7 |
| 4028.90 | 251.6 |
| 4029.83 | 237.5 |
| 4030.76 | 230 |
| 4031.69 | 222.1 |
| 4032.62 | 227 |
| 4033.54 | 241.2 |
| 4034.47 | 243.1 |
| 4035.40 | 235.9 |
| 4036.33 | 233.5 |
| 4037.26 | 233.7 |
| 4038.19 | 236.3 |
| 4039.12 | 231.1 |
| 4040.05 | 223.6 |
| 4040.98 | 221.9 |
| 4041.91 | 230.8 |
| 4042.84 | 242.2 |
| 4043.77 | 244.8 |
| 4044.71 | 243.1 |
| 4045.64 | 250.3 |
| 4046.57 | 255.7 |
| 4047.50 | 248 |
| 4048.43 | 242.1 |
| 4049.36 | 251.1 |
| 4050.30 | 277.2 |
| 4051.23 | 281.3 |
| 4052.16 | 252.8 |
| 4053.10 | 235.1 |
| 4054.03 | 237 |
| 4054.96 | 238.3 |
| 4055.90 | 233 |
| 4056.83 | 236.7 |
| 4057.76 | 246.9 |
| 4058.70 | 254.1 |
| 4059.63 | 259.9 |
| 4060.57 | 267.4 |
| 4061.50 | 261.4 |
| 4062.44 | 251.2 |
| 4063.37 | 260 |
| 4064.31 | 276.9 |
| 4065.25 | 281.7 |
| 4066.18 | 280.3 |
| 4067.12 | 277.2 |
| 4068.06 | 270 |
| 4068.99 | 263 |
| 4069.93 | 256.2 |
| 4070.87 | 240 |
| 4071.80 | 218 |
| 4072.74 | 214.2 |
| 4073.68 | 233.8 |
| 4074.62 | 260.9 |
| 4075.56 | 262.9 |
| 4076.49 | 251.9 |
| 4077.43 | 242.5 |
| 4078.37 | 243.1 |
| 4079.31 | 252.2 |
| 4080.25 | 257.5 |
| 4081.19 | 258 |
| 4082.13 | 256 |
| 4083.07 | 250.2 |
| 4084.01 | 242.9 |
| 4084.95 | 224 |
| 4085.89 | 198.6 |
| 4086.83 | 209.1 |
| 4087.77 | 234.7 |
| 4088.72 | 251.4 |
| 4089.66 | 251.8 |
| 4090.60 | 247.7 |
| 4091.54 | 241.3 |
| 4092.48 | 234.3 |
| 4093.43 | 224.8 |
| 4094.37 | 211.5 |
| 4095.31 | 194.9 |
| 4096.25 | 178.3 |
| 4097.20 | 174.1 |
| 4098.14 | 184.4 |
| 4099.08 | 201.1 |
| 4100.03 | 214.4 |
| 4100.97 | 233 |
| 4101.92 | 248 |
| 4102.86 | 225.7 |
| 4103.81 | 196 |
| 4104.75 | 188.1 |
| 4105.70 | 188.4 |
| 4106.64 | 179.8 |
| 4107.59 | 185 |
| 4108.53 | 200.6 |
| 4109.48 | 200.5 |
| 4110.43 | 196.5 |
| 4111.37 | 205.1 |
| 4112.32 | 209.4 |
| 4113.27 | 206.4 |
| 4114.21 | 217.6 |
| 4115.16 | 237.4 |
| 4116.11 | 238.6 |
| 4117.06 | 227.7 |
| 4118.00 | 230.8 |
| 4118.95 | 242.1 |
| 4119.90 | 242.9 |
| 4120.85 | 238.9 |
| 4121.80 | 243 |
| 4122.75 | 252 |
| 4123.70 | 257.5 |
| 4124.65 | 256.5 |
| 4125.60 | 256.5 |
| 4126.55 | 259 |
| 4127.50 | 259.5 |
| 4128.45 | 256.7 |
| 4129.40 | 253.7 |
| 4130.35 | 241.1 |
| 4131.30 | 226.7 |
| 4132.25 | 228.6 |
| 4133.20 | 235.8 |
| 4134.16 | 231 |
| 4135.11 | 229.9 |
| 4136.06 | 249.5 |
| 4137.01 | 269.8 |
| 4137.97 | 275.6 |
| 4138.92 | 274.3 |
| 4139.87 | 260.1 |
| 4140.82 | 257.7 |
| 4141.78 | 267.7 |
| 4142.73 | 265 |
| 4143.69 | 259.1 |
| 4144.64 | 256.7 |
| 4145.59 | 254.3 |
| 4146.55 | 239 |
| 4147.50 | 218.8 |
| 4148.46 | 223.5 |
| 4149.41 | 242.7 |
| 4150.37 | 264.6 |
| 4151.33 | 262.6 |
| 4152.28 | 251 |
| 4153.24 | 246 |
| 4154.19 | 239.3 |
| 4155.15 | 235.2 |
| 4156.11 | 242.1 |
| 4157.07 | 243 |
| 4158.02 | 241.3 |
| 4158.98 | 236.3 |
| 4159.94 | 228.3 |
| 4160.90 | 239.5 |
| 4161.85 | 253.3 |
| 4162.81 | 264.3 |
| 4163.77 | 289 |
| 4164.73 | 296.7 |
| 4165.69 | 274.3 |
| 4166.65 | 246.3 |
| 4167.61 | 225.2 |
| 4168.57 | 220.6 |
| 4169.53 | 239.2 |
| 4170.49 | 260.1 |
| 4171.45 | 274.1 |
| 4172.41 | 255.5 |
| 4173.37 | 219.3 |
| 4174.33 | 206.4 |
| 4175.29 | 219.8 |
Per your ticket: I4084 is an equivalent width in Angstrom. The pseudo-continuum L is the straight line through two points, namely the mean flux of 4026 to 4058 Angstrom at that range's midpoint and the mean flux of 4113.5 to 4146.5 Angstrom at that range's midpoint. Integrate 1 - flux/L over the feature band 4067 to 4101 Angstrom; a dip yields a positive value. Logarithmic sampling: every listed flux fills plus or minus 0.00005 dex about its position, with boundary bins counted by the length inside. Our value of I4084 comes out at 1.7 Angstrom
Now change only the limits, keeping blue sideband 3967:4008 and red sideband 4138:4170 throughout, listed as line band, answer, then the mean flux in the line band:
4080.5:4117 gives 3.7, 217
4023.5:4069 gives -3.5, 251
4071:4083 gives -0.4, 246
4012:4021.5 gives -1.9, 273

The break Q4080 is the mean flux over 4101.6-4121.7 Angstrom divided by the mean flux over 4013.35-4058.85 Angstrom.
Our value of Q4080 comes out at 0.85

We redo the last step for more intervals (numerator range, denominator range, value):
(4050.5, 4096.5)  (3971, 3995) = 1.17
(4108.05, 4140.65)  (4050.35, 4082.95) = 0.94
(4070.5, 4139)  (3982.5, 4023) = 0.89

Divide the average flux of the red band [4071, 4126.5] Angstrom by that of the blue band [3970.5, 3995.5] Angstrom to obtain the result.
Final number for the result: 1.1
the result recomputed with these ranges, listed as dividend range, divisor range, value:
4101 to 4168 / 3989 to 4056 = 0.94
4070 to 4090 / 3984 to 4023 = 0.93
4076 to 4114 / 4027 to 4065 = 0.89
